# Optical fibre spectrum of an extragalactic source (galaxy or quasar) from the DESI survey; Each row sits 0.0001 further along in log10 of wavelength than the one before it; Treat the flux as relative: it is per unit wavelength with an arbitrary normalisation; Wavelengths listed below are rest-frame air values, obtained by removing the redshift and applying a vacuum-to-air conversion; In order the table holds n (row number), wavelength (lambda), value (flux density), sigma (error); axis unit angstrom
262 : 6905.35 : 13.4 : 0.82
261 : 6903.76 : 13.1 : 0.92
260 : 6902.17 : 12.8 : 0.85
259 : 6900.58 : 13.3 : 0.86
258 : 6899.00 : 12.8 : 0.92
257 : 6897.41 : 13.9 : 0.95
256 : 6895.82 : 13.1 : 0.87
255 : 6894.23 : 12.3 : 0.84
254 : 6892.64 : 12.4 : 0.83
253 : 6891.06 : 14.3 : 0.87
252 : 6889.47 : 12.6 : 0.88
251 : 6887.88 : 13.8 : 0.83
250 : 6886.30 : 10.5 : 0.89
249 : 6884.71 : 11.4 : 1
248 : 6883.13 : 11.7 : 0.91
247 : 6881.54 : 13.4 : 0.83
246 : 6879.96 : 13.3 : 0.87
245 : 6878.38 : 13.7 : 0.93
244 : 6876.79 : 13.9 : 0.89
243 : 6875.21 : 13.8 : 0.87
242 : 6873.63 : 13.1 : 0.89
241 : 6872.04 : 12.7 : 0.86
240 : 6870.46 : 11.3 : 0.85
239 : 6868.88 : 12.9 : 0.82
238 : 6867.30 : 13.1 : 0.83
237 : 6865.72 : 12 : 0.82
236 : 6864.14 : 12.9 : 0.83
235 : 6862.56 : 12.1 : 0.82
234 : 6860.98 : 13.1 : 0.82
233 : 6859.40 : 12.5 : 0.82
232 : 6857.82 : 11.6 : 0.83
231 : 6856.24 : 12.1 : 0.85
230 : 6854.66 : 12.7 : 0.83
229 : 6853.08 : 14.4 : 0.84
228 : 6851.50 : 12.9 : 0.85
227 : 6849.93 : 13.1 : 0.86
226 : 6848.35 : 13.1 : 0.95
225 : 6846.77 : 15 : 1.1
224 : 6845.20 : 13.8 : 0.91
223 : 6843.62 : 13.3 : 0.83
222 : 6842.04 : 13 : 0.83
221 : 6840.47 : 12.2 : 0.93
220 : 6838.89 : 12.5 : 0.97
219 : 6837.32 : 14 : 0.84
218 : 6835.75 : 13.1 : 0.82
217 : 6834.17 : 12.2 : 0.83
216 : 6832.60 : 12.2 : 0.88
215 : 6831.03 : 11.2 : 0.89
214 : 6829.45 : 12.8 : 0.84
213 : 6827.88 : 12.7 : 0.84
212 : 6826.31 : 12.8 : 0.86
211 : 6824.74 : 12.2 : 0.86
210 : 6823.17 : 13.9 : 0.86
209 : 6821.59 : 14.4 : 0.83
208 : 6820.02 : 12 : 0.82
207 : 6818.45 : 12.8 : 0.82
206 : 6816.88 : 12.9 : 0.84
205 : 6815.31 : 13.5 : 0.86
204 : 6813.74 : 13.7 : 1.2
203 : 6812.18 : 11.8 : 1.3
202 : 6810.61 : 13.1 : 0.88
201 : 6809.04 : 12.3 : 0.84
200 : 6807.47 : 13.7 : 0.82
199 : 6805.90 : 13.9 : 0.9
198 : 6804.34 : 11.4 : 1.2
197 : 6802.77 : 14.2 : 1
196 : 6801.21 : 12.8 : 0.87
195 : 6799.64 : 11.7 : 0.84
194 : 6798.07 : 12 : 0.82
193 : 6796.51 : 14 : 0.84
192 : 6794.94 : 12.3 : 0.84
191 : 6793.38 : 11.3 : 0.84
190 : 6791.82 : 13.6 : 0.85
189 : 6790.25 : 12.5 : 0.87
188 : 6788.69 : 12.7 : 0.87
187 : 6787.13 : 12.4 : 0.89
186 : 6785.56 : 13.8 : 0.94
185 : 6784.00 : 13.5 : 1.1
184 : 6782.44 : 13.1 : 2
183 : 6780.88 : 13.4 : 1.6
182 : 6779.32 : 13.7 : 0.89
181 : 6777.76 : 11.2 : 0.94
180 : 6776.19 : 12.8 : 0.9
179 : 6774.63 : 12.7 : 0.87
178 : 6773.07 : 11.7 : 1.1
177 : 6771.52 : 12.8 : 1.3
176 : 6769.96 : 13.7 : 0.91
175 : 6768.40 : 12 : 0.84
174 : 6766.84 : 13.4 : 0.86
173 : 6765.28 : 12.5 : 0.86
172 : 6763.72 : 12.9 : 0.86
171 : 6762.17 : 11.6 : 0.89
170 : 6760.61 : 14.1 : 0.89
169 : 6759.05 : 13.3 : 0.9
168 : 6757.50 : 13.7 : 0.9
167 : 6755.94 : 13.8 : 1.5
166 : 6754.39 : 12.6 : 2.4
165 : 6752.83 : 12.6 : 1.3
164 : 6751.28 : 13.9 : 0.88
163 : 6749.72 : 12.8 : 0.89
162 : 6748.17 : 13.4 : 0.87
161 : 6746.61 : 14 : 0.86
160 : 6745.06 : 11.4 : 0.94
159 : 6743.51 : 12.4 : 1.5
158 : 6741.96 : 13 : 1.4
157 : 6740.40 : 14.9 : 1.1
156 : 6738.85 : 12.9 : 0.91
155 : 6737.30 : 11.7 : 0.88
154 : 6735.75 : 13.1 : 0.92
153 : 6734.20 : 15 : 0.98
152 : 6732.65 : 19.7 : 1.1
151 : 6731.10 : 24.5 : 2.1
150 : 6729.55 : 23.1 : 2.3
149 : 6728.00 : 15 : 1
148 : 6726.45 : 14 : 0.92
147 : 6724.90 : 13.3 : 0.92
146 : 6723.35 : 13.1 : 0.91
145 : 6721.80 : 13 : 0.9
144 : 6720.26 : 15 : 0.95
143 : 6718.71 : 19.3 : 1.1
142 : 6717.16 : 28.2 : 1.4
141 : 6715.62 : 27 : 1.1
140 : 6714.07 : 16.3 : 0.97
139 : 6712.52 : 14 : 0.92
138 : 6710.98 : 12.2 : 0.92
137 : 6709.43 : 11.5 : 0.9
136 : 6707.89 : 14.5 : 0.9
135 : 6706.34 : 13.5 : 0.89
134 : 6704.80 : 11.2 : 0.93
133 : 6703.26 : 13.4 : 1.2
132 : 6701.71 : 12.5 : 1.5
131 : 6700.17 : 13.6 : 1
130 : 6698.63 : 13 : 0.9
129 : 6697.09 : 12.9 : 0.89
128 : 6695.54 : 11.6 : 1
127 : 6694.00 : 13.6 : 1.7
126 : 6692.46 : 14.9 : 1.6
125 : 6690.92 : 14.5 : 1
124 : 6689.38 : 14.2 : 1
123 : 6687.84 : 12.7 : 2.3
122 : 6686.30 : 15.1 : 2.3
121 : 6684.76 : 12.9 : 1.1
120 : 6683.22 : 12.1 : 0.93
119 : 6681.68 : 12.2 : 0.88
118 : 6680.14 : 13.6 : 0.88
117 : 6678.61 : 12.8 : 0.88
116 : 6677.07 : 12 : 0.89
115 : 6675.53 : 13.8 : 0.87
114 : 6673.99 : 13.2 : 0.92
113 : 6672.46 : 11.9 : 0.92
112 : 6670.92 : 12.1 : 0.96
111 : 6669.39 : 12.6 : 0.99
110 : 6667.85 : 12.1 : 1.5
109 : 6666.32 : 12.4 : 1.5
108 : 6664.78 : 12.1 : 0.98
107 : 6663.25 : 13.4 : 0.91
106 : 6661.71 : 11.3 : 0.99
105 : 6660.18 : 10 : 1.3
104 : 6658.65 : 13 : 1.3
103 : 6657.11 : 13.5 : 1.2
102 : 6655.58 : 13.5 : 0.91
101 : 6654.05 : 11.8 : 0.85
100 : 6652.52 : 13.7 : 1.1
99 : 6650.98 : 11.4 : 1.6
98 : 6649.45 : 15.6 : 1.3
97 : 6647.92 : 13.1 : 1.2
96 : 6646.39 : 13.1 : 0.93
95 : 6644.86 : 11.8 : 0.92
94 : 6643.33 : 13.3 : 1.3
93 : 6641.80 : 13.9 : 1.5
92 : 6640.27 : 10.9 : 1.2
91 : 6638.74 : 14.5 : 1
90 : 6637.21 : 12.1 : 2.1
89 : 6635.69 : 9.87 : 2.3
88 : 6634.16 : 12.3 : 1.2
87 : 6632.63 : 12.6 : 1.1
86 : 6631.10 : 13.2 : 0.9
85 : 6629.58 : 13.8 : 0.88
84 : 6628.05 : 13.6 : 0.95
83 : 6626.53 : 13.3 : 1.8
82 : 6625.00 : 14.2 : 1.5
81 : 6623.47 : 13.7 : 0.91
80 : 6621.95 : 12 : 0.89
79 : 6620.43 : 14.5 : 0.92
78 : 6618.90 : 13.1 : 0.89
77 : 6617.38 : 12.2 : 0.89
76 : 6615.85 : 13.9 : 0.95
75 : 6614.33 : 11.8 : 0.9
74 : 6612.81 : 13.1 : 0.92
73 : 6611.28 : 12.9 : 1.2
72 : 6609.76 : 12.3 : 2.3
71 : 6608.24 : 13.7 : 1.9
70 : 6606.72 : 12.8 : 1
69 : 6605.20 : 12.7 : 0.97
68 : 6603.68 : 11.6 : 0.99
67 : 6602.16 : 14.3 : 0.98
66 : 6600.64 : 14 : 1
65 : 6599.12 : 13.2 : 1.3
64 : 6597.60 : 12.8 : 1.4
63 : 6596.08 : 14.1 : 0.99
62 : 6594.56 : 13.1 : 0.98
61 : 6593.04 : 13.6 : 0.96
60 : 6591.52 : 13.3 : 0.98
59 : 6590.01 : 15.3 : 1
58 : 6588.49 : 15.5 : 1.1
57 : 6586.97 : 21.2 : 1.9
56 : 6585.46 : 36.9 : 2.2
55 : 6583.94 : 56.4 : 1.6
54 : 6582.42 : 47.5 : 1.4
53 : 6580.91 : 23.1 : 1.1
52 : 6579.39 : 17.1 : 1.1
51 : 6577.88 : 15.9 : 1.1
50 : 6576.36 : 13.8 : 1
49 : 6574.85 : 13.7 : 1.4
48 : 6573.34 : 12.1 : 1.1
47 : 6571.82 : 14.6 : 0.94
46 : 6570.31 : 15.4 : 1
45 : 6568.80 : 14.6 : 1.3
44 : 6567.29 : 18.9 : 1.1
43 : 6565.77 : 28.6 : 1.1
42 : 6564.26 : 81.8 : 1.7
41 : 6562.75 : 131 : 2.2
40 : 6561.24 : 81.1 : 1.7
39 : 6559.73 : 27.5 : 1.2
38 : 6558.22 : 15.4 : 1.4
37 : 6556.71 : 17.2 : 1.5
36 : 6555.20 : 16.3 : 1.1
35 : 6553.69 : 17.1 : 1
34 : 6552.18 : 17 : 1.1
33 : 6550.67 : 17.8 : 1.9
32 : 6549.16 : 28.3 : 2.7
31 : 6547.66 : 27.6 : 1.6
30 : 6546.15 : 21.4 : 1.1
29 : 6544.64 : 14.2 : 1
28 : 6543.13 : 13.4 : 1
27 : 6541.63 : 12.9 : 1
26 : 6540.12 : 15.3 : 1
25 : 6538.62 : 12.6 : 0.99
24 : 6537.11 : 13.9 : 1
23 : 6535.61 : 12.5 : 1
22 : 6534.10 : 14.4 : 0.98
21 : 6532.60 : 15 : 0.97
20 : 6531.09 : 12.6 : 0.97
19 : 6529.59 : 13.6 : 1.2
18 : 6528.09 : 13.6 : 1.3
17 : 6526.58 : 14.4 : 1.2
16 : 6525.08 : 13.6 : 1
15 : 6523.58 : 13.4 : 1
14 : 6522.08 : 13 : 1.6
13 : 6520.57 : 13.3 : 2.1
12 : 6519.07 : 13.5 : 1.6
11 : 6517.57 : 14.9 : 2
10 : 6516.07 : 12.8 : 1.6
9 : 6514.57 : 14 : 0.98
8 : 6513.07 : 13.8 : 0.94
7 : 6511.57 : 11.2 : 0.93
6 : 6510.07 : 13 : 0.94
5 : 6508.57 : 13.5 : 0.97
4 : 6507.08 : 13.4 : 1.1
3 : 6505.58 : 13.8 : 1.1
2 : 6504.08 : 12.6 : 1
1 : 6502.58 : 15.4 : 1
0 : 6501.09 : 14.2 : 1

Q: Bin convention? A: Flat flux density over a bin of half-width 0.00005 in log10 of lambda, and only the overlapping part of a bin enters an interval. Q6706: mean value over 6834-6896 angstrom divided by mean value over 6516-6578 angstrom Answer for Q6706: 0.58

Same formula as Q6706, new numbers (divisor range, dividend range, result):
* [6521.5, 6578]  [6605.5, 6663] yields 0.56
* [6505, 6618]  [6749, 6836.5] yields 0.65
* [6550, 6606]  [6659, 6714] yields 0.51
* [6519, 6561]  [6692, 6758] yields 0.87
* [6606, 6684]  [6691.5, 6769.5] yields 1.13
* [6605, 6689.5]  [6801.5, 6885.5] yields 1.00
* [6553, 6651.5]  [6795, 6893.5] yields 0.65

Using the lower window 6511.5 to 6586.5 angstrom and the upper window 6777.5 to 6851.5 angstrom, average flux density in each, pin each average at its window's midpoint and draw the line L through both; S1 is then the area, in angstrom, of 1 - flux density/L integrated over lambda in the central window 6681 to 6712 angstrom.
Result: 7.6 angstrom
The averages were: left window 22.9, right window 12.9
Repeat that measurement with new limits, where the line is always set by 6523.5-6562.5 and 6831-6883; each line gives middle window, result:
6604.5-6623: 5.8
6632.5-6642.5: 3.3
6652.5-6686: 9.4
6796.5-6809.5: 1.3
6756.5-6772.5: 2.3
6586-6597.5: 2.3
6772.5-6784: 1.6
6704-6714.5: 2.1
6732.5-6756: 3.4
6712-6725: -1.4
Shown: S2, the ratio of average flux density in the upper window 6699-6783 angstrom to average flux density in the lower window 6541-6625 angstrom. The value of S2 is 0.7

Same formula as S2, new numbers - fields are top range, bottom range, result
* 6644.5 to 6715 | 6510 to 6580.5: 0.61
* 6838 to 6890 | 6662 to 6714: 0.99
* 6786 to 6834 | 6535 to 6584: 0.48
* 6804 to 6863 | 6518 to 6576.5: 0.57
